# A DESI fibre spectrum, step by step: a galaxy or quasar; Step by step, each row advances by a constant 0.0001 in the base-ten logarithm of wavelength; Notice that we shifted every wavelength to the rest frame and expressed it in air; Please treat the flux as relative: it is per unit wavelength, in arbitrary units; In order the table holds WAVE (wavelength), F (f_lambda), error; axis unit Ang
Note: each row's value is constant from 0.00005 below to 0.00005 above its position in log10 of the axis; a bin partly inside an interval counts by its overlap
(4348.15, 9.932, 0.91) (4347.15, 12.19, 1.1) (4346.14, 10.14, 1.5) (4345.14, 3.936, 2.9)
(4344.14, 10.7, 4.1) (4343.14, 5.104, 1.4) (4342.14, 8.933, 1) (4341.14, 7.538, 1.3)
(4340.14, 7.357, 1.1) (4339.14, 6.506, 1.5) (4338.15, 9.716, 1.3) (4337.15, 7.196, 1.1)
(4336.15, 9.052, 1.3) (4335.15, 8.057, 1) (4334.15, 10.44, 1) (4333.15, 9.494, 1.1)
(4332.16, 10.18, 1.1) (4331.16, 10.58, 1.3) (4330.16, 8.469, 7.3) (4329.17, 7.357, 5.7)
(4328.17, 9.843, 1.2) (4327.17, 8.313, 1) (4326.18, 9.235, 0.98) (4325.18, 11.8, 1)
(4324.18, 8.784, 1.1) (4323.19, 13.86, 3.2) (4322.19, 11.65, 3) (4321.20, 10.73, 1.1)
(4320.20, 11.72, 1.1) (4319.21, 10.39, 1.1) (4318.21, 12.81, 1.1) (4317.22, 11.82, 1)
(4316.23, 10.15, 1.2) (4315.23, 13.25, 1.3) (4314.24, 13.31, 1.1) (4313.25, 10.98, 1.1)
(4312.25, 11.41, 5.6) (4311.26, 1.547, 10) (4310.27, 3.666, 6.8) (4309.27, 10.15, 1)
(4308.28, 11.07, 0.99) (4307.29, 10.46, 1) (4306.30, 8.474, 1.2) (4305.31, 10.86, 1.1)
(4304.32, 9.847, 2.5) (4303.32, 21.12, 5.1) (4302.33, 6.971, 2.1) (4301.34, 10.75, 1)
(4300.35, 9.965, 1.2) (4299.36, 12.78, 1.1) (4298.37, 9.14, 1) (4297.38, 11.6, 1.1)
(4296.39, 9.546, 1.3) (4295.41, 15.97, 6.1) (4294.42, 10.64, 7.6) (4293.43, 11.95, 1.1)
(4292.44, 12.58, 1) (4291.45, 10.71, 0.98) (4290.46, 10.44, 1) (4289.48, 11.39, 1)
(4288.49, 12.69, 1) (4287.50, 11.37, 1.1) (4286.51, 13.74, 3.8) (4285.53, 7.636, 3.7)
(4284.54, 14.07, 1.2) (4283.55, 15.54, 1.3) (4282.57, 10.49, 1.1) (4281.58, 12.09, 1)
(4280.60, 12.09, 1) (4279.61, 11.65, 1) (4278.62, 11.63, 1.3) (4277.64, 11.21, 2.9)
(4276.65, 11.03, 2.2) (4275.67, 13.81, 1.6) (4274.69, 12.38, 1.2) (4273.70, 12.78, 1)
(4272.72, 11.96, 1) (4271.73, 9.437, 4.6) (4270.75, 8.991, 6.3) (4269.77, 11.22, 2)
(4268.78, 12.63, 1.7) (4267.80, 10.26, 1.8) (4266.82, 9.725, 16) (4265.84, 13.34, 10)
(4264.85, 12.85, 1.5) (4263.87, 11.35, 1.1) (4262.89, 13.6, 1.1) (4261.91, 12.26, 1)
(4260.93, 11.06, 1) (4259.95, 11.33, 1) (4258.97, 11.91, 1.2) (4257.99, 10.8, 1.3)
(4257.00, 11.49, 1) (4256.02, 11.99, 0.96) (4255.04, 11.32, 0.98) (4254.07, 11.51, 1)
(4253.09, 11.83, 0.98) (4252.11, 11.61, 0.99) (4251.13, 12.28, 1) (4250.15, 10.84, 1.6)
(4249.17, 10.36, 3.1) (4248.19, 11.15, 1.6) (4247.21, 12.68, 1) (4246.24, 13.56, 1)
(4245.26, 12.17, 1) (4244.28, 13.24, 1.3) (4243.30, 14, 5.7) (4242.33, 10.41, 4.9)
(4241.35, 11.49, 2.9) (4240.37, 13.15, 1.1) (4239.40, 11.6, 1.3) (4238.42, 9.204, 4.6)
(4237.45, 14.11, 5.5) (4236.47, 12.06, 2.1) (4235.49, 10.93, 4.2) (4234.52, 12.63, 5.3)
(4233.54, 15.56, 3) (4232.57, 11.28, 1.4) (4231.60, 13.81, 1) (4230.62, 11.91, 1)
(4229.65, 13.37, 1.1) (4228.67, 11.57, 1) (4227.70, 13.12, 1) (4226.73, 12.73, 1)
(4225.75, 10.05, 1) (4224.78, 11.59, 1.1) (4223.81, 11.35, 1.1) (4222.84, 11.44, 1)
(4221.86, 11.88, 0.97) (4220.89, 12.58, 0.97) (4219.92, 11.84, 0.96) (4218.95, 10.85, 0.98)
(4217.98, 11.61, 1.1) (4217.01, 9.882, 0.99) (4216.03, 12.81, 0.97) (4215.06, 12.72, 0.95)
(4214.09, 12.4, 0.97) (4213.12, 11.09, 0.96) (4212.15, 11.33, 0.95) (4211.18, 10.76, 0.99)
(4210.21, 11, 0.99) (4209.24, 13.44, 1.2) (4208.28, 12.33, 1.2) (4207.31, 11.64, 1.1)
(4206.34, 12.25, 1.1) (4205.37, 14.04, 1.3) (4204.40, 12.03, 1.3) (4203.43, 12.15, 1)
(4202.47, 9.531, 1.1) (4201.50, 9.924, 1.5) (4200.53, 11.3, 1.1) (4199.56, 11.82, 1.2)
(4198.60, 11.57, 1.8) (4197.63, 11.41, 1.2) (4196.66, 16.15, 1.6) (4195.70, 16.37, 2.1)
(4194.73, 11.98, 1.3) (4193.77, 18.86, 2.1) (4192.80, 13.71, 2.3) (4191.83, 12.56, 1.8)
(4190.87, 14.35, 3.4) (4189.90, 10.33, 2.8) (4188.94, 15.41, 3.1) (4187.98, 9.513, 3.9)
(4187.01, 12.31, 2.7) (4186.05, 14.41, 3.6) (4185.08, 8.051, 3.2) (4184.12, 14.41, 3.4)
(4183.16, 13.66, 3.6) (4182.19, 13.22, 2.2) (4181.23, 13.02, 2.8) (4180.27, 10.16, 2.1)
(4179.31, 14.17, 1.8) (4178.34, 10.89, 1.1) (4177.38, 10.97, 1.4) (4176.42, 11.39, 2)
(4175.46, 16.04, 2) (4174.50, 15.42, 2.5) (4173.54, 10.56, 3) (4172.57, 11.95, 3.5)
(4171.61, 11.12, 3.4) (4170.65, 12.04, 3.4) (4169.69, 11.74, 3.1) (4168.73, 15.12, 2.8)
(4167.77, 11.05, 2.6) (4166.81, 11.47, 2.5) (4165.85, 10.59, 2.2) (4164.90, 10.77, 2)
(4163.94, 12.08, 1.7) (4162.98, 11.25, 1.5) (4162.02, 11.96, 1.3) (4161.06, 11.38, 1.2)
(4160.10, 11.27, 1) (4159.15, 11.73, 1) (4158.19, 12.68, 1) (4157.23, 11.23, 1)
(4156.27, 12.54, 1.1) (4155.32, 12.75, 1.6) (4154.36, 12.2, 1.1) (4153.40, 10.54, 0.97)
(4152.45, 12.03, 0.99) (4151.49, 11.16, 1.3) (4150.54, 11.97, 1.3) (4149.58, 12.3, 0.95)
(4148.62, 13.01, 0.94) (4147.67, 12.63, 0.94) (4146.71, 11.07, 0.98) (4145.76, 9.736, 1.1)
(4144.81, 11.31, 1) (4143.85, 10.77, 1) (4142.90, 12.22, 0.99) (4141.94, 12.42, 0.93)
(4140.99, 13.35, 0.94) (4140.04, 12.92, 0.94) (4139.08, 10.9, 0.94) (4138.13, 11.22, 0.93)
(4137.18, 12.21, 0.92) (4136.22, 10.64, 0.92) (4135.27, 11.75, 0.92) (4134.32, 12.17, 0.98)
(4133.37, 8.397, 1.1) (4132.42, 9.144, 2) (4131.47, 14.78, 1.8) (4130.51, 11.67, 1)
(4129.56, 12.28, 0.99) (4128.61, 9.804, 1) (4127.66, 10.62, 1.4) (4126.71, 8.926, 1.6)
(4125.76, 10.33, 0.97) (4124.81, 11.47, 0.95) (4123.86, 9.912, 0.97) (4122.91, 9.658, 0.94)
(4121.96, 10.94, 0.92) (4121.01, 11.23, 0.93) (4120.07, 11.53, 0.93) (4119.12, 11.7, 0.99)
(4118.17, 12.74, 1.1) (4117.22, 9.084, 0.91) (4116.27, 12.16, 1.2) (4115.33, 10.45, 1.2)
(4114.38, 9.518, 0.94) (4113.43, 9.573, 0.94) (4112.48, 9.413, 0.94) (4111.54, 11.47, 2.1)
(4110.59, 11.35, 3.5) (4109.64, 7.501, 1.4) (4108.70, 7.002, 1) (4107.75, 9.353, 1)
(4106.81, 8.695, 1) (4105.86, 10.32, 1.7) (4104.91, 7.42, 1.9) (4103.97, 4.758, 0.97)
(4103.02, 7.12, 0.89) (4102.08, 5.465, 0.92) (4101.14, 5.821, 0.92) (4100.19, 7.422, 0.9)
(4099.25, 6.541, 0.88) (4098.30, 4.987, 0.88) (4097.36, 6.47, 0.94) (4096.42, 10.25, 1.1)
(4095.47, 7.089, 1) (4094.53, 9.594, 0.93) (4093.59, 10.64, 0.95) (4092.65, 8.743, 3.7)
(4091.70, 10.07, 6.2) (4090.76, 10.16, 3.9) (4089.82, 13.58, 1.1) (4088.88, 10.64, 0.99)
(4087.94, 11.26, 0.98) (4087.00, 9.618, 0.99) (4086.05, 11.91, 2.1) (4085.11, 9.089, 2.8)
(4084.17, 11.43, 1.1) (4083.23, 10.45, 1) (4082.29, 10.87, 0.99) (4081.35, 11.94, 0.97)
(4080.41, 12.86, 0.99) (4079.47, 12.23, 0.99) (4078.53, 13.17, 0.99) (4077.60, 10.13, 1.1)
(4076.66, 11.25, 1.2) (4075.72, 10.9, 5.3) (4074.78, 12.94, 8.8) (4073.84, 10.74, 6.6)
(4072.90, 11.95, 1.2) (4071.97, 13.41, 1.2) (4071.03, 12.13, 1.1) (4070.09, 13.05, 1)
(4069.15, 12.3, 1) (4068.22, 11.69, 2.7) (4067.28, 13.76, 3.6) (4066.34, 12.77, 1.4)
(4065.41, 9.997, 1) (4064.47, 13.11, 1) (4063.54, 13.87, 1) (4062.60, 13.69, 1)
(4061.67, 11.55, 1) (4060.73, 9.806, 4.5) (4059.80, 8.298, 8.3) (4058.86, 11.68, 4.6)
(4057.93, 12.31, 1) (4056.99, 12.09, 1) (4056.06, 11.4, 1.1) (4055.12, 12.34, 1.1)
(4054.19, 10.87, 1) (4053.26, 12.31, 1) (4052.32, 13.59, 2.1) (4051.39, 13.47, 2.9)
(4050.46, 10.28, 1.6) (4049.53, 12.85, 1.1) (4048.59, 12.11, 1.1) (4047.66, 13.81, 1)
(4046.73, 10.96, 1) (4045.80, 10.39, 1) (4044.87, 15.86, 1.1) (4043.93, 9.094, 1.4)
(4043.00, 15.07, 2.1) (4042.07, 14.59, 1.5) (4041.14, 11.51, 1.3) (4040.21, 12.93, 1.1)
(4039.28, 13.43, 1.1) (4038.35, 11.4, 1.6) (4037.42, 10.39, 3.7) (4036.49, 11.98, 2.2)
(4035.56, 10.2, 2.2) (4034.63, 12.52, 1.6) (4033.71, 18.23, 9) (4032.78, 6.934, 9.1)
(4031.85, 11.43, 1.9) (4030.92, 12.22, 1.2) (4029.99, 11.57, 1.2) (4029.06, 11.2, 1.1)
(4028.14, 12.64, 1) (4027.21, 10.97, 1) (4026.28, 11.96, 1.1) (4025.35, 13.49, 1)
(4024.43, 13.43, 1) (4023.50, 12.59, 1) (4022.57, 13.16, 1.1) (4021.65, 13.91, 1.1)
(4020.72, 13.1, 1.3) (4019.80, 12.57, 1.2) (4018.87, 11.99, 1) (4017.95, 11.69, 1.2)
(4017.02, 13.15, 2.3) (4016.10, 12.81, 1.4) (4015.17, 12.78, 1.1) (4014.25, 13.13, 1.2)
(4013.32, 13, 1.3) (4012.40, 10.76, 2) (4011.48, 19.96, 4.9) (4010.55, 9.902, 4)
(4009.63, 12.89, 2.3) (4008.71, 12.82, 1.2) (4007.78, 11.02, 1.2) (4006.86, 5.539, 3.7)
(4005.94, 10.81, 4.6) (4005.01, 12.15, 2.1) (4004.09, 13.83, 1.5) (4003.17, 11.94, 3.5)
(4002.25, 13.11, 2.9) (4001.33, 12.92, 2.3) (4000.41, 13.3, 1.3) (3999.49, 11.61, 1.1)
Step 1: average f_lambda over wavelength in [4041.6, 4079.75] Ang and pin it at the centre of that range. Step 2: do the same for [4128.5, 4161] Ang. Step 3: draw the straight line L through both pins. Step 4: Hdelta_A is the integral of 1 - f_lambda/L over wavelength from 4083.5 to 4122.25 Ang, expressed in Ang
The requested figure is 8.3 Ang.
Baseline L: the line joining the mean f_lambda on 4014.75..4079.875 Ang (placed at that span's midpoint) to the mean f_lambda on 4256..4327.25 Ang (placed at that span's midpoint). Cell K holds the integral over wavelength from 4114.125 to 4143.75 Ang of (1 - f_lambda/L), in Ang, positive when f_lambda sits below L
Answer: 1.8 Ang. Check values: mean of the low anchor 12.2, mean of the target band 11.2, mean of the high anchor 11.3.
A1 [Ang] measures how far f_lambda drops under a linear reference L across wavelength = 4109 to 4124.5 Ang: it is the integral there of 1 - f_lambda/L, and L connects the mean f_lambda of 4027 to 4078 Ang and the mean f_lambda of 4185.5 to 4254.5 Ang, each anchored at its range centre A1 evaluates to 2.1 Ang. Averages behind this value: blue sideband 12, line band 10.5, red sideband 12.2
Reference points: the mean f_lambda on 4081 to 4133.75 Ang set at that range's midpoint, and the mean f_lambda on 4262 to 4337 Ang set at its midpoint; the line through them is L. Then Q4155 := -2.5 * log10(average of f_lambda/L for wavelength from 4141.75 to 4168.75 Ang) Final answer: -0.17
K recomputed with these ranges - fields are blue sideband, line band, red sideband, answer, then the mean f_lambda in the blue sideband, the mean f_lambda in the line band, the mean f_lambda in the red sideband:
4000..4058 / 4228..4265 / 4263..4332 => -2.4 Ang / 12.3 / 12.1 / 11.1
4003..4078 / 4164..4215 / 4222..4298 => -1.7 Ang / 12.2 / 12.4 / 11.9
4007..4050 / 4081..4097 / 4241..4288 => 2.4 Ang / 12.4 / 10.4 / 11.8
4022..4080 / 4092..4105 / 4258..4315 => 5.0 Ang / 12.1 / 7.34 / 11.3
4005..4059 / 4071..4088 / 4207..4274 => 1.0 Ang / 12.3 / 11.5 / 11.8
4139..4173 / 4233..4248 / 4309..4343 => -2.4 Ang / 11.8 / 12.4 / 9.54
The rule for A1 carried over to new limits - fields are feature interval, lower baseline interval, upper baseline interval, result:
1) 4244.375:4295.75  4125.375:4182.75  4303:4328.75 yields -4.17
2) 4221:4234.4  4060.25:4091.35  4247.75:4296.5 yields -0.66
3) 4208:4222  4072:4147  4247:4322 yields -1.06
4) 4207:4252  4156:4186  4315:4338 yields -2.48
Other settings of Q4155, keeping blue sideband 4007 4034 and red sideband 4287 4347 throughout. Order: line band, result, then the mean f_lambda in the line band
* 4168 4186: -0.113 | 12.5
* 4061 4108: 0.156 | 10.4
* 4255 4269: -0.114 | 11.7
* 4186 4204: -0.155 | 12.8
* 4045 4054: -0.005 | 12.3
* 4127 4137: 0.045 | 11.1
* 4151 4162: -0.037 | 11.8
